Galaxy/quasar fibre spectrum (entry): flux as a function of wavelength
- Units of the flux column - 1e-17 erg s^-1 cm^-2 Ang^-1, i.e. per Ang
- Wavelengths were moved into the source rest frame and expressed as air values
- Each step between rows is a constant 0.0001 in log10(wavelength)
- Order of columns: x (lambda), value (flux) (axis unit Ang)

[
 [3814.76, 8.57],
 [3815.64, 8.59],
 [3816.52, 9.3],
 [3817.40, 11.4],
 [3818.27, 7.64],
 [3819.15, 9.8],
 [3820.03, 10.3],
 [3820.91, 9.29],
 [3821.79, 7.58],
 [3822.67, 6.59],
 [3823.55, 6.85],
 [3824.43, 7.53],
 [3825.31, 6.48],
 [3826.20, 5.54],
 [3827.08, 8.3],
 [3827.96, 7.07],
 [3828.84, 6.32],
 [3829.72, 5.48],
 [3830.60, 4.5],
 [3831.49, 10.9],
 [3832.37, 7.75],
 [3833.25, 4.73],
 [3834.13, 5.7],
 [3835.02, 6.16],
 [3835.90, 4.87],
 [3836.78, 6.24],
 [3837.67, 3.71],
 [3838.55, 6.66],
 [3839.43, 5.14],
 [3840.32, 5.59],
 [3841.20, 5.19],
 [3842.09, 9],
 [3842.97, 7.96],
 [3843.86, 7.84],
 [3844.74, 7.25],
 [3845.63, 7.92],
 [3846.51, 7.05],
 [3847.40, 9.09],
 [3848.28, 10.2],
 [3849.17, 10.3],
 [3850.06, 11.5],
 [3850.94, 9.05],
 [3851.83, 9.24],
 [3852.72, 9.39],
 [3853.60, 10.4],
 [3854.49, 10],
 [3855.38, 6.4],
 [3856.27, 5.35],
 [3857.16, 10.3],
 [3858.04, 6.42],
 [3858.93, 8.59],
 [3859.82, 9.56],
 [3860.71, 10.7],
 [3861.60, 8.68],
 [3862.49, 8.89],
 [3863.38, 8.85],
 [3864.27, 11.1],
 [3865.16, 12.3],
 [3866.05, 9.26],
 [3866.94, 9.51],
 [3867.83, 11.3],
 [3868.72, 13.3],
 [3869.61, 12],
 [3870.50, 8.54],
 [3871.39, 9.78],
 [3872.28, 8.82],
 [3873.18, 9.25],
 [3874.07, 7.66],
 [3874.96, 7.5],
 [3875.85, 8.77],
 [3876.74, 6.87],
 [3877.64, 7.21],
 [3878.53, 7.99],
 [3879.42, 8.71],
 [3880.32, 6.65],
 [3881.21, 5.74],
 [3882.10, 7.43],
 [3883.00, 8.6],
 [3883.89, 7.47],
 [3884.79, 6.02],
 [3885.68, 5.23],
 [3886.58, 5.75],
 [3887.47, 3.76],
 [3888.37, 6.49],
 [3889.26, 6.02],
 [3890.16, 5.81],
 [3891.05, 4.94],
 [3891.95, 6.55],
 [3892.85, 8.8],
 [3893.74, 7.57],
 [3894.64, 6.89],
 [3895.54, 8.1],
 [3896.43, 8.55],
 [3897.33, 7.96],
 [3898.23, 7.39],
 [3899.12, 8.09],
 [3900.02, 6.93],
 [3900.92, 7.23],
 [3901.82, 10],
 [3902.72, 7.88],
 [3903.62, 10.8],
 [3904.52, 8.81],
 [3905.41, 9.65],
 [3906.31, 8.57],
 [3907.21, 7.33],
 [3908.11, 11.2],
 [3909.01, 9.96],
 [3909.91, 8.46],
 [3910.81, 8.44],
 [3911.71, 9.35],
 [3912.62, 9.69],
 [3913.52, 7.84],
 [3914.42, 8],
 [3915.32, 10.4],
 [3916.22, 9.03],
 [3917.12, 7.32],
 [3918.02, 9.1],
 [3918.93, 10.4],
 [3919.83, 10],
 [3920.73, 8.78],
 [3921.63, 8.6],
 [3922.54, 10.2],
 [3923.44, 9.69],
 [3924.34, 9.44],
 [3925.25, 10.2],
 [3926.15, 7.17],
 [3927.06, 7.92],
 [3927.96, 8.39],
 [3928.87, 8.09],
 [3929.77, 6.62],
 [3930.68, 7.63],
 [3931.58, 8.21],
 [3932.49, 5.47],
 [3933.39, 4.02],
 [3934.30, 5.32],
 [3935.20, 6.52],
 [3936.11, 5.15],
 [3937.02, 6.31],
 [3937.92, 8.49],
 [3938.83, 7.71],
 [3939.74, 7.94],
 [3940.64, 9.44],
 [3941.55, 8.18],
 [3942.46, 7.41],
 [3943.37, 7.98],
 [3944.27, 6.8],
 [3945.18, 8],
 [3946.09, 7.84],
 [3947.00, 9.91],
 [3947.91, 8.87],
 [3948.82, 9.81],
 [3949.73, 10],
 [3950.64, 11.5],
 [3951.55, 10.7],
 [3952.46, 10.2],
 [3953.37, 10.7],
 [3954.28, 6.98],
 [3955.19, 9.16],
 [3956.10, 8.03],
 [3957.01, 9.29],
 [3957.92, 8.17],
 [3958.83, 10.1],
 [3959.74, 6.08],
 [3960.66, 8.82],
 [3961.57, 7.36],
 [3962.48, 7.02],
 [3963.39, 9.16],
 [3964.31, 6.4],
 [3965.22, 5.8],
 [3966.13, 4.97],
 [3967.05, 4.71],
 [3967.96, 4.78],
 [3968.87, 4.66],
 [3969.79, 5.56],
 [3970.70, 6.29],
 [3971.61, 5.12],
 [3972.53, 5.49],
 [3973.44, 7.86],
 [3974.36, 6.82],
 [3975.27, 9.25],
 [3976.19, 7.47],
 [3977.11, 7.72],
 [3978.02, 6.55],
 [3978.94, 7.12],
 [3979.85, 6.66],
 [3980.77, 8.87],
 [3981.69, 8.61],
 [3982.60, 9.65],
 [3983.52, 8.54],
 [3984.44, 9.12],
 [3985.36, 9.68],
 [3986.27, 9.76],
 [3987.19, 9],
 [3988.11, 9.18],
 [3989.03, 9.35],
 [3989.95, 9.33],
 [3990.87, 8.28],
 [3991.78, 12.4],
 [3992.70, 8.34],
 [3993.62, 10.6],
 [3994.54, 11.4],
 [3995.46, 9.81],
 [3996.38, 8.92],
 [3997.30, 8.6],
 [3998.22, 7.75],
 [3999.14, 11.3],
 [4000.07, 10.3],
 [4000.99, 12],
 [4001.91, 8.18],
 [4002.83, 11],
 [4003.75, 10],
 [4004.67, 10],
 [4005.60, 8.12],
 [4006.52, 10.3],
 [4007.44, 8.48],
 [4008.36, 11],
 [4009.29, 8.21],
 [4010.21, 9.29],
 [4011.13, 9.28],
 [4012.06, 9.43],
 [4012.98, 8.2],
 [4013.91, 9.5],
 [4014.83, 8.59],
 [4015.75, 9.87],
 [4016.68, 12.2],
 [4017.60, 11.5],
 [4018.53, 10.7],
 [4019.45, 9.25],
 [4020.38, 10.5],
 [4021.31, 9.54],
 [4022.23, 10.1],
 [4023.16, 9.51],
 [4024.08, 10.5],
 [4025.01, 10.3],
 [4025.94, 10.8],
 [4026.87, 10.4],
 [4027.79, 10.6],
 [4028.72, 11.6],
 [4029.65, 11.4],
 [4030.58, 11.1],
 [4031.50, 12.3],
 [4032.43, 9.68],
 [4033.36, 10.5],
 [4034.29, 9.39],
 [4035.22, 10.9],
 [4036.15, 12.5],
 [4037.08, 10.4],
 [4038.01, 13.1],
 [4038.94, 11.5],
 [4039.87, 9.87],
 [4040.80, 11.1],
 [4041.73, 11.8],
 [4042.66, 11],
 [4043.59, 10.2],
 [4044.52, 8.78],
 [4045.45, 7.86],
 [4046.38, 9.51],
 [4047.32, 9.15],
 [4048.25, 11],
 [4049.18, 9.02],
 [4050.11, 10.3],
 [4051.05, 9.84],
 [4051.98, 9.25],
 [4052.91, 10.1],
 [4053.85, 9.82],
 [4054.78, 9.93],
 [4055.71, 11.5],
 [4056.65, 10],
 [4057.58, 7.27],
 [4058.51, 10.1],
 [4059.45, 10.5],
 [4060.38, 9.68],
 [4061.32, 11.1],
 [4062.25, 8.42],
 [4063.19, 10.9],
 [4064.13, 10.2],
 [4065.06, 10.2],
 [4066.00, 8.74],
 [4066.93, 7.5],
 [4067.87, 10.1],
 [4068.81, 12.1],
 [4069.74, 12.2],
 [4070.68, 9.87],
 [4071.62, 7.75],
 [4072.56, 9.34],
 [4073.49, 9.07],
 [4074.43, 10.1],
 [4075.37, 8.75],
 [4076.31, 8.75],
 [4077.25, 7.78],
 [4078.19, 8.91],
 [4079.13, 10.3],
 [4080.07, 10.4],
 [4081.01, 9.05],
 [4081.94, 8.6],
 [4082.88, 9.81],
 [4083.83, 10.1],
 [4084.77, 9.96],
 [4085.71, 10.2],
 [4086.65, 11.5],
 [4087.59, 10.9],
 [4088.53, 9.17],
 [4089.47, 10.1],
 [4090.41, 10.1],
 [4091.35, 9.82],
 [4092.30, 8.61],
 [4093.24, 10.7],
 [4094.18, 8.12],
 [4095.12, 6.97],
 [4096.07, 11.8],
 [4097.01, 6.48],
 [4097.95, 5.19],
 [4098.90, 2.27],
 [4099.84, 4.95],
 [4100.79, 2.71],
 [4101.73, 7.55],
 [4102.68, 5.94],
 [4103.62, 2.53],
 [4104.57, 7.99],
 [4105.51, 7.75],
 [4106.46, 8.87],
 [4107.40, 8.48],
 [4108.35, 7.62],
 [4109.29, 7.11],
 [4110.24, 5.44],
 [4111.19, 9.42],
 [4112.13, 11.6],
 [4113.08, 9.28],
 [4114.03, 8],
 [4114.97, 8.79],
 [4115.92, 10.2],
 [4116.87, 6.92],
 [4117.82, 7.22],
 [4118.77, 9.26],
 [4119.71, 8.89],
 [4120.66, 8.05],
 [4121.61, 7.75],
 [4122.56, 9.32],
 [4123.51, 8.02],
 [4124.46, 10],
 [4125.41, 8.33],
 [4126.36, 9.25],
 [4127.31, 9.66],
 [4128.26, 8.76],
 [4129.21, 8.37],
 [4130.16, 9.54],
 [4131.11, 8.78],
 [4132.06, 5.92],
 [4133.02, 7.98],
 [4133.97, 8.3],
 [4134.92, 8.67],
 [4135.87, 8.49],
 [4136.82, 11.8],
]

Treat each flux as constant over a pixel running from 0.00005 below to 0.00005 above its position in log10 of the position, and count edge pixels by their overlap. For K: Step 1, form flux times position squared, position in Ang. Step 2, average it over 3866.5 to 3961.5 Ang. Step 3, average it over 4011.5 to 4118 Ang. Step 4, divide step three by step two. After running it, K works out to 1.2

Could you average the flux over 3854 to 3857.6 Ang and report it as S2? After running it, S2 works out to 8.03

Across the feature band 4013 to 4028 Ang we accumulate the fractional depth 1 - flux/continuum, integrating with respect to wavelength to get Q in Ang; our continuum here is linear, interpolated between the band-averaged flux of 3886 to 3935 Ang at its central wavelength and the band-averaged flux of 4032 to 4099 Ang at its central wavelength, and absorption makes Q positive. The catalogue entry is -1.5 Ang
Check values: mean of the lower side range 8.04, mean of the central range 10.2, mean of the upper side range 9.72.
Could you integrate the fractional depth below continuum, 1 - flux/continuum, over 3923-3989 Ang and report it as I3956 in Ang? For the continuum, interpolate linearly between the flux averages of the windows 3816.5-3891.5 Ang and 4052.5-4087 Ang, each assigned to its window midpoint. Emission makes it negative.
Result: 7.0 Ang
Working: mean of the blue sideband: 7.9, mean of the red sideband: 9.74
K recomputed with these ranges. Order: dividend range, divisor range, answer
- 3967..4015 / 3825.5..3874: 1.13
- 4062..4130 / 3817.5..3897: 1.24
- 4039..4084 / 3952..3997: 1.26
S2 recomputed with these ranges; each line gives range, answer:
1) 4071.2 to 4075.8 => 9.02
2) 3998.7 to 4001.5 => 11.1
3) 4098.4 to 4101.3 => 3.38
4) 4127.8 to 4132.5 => 8.3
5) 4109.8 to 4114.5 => 8.77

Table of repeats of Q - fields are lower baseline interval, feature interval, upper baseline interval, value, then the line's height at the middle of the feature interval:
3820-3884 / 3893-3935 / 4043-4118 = -0.46 Ang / 8.31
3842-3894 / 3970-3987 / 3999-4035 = 3.29 Ang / 9.66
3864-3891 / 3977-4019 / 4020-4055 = 1.78 Ang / 9.83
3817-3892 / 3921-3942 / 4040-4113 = 1.51 Ang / 8.29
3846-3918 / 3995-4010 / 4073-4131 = -2.03 Ang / 8.47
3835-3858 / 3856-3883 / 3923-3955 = -3.63 Ang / 7.86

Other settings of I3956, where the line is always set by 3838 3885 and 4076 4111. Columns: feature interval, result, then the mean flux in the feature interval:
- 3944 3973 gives 2.2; 7.76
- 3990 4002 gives -2.2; 9.87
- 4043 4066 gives -4.2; 9.76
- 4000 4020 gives -3.5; 9.79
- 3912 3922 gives -0.6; 9.02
